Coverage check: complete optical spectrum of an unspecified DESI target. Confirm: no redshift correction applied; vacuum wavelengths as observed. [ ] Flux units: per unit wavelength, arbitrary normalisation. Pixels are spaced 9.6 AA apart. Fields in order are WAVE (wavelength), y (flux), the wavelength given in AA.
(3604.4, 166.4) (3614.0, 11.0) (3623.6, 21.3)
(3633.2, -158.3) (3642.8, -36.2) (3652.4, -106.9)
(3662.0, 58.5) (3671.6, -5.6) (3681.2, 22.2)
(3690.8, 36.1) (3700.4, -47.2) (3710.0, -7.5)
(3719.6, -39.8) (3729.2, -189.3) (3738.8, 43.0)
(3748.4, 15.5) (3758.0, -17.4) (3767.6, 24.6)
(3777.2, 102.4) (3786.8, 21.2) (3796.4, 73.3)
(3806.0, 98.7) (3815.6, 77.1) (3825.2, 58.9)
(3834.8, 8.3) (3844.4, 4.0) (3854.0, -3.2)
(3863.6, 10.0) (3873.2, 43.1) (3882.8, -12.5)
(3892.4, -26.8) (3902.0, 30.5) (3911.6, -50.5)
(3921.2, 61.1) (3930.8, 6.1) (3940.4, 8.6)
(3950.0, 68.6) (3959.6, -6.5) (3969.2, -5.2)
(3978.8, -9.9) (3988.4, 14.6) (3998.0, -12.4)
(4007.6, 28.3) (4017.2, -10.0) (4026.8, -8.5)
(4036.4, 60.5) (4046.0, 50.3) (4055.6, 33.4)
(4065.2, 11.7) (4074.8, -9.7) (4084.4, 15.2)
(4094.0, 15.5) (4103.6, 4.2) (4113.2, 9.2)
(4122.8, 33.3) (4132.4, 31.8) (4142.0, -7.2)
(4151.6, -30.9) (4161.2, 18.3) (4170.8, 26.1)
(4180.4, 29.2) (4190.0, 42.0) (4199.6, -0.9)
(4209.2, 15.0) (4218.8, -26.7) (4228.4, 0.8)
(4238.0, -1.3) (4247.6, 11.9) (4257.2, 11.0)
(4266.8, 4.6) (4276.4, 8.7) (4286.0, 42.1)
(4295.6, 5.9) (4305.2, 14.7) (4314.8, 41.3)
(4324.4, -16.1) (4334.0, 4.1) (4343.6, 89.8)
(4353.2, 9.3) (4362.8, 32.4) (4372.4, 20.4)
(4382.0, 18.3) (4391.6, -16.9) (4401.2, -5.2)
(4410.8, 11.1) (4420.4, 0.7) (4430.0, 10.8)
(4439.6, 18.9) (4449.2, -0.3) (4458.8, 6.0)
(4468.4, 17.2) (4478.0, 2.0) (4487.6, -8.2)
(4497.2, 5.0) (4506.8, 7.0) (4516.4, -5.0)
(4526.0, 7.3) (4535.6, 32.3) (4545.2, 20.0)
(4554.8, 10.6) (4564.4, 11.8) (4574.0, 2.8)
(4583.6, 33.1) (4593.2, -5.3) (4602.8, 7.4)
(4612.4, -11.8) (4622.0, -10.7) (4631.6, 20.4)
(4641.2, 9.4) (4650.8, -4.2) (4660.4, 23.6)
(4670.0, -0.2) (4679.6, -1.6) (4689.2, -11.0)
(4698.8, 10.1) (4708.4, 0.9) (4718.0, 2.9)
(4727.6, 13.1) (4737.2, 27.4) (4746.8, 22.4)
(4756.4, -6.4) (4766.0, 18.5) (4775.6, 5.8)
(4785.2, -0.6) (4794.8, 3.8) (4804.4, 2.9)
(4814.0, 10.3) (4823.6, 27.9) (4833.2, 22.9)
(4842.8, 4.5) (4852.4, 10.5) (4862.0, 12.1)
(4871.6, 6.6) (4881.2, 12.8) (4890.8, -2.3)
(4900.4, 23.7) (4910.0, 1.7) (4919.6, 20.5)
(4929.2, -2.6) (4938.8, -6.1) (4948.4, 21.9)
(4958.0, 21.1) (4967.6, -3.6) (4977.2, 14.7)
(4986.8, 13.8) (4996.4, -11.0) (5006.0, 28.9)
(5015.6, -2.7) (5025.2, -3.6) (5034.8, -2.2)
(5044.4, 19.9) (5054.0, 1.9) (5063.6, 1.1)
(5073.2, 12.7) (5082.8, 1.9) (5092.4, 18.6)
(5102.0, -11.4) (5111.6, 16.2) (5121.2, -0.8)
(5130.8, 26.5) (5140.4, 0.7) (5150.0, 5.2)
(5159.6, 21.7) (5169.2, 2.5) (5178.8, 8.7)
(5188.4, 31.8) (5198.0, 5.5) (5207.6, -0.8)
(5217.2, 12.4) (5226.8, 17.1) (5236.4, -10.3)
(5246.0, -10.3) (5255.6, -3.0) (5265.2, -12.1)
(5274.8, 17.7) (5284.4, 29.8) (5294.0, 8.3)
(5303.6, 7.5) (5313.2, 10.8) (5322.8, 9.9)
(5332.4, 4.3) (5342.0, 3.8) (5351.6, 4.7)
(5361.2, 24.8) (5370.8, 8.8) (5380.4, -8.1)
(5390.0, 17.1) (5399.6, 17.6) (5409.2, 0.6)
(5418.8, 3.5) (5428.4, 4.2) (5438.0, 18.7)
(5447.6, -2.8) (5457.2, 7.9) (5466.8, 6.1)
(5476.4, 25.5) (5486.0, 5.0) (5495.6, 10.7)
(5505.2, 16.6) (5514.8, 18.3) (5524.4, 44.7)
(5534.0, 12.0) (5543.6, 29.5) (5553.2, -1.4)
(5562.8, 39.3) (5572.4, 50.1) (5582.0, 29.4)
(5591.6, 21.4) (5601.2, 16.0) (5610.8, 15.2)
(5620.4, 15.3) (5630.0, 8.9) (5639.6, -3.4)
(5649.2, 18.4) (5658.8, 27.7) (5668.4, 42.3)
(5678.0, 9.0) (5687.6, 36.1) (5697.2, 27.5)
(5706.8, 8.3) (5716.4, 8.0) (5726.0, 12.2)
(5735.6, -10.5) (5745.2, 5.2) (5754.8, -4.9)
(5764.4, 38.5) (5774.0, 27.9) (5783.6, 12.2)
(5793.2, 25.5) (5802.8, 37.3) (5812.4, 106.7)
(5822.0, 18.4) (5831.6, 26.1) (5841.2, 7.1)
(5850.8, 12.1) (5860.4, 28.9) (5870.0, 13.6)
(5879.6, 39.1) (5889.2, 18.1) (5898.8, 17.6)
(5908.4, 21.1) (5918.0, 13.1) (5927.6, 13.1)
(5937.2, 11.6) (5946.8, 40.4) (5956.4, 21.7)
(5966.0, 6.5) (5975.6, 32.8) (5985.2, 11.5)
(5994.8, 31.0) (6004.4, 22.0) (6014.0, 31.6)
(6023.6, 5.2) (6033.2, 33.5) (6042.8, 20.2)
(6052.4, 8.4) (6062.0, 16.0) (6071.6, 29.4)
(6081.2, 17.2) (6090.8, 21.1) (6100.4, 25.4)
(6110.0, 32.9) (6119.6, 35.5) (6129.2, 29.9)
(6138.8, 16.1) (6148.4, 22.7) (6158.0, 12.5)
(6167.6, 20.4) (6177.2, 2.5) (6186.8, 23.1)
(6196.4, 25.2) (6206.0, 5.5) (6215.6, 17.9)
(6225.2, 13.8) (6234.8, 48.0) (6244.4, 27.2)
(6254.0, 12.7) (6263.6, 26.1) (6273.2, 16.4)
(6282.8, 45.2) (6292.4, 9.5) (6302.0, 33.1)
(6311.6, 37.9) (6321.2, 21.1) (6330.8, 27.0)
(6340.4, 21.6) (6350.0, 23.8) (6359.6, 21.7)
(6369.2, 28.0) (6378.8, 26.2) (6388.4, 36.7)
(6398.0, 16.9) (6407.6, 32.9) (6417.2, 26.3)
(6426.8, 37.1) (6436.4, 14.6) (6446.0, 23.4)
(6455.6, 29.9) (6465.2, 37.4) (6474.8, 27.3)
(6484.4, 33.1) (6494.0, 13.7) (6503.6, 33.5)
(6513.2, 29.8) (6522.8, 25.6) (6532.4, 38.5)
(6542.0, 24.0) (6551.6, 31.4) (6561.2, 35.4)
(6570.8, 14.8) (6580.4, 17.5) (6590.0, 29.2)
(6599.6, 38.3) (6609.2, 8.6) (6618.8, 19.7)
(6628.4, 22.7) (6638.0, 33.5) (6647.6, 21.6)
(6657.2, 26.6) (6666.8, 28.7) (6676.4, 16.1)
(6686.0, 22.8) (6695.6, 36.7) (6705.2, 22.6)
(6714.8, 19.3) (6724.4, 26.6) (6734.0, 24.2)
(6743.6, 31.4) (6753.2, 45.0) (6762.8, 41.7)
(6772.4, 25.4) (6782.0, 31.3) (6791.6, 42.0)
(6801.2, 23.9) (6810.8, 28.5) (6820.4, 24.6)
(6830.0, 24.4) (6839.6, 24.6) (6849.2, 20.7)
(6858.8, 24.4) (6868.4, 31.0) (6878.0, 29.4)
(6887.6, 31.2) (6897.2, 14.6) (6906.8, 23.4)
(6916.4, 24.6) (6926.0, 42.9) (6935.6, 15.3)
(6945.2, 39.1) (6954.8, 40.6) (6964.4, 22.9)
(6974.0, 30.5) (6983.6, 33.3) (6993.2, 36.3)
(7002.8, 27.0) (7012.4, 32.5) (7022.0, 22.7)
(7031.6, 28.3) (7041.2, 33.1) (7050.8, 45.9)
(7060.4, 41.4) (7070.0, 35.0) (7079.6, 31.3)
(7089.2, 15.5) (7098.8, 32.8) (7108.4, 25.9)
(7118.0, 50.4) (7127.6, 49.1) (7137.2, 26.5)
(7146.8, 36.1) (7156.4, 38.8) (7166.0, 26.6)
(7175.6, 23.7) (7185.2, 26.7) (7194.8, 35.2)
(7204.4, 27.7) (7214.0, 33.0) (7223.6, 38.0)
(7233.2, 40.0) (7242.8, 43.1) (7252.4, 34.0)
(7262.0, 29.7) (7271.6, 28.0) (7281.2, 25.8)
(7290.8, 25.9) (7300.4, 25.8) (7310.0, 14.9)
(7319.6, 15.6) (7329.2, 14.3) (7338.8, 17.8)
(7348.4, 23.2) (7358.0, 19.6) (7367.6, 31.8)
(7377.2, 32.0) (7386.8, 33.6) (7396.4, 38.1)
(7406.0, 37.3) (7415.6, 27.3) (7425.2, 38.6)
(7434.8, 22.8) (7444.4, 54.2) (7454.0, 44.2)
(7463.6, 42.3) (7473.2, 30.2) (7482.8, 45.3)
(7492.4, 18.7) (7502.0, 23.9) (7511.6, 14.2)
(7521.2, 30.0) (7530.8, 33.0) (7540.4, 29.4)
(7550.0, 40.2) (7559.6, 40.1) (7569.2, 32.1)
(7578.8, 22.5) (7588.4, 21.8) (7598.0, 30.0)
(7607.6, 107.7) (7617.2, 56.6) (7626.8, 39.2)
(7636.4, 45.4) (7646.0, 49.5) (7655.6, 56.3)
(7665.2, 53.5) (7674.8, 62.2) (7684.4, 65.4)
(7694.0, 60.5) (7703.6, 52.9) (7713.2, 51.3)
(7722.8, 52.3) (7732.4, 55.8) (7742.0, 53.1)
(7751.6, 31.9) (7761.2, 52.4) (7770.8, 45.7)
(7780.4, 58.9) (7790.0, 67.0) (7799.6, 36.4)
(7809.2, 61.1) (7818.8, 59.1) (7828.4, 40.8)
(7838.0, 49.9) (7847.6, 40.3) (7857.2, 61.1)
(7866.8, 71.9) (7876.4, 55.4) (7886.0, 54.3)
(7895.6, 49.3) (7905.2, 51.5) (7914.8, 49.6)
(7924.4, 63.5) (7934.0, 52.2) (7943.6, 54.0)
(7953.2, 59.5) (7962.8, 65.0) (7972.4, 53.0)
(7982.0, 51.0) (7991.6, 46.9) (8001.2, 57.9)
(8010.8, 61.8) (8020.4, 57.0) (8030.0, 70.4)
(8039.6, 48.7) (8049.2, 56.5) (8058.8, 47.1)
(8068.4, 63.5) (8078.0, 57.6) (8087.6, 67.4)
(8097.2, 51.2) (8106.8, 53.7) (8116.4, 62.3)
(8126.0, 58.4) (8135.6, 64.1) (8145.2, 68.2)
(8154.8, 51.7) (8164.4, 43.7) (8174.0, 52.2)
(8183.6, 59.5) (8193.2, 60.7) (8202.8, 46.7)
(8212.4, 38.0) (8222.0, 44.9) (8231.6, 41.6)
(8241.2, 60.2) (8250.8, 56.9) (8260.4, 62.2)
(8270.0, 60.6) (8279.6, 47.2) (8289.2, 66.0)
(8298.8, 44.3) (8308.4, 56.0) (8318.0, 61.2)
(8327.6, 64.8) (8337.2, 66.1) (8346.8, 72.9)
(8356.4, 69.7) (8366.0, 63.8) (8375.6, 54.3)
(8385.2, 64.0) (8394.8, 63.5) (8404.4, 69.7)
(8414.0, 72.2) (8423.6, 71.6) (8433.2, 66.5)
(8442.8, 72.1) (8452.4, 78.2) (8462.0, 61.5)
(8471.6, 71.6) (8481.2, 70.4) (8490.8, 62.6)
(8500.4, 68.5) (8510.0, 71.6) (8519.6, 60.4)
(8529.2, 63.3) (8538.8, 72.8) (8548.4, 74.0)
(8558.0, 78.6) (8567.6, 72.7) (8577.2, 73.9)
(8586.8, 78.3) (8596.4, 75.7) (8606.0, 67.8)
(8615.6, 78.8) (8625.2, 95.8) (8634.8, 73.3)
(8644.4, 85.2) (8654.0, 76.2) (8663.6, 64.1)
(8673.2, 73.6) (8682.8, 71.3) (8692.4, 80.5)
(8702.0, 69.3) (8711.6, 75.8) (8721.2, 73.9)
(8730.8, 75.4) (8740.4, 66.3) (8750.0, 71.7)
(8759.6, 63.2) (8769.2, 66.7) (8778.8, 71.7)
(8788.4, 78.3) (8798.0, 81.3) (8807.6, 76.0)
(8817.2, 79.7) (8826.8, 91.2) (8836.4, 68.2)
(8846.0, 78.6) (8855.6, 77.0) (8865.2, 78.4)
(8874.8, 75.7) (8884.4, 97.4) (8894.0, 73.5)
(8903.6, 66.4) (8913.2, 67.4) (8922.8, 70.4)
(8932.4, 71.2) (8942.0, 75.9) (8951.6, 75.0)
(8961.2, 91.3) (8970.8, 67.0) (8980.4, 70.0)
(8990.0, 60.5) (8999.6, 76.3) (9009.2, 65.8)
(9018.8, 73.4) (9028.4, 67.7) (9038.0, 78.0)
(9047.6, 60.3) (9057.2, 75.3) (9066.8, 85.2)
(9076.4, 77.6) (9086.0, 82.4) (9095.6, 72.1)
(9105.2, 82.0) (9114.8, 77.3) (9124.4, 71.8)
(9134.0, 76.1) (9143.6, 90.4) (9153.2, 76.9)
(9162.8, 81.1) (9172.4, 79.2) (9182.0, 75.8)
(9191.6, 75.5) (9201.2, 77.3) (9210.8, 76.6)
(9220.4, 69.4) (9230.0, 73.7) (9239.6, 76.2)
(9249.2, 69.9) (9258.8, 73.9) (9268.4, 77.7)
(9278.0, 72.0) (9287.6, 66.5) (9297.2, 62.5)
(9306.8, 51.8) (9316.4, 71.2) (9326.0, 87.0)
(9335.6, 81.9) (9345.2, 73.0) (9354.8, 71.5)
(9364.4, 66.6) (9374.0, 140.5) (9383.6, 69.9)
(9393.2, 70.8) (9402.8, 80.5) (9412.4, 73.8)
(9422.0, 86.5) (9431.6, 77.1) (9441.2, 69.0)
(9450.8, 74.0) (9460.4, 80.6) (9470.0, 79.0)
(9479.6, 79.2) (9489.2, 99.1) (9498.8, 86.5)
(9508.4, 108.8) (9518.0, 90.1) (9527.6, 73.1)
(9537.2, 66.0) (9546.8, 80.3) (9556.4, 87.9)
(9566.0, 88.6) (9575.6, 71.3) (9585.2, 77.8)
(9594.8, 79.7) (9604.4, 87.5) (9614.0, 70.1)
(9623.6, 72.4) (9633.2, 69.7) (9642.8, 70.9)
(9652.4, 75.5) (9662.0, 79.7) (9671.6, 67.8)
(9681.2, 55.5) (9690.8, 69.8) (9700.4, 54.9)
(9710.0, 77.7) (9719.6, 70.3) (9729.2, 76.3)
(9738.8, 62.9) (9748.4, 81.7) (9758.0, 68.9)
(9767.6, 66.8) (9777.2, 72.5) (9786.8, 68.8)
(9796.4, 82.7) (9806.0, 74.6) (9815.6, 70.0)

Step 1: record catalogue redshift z 0.91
